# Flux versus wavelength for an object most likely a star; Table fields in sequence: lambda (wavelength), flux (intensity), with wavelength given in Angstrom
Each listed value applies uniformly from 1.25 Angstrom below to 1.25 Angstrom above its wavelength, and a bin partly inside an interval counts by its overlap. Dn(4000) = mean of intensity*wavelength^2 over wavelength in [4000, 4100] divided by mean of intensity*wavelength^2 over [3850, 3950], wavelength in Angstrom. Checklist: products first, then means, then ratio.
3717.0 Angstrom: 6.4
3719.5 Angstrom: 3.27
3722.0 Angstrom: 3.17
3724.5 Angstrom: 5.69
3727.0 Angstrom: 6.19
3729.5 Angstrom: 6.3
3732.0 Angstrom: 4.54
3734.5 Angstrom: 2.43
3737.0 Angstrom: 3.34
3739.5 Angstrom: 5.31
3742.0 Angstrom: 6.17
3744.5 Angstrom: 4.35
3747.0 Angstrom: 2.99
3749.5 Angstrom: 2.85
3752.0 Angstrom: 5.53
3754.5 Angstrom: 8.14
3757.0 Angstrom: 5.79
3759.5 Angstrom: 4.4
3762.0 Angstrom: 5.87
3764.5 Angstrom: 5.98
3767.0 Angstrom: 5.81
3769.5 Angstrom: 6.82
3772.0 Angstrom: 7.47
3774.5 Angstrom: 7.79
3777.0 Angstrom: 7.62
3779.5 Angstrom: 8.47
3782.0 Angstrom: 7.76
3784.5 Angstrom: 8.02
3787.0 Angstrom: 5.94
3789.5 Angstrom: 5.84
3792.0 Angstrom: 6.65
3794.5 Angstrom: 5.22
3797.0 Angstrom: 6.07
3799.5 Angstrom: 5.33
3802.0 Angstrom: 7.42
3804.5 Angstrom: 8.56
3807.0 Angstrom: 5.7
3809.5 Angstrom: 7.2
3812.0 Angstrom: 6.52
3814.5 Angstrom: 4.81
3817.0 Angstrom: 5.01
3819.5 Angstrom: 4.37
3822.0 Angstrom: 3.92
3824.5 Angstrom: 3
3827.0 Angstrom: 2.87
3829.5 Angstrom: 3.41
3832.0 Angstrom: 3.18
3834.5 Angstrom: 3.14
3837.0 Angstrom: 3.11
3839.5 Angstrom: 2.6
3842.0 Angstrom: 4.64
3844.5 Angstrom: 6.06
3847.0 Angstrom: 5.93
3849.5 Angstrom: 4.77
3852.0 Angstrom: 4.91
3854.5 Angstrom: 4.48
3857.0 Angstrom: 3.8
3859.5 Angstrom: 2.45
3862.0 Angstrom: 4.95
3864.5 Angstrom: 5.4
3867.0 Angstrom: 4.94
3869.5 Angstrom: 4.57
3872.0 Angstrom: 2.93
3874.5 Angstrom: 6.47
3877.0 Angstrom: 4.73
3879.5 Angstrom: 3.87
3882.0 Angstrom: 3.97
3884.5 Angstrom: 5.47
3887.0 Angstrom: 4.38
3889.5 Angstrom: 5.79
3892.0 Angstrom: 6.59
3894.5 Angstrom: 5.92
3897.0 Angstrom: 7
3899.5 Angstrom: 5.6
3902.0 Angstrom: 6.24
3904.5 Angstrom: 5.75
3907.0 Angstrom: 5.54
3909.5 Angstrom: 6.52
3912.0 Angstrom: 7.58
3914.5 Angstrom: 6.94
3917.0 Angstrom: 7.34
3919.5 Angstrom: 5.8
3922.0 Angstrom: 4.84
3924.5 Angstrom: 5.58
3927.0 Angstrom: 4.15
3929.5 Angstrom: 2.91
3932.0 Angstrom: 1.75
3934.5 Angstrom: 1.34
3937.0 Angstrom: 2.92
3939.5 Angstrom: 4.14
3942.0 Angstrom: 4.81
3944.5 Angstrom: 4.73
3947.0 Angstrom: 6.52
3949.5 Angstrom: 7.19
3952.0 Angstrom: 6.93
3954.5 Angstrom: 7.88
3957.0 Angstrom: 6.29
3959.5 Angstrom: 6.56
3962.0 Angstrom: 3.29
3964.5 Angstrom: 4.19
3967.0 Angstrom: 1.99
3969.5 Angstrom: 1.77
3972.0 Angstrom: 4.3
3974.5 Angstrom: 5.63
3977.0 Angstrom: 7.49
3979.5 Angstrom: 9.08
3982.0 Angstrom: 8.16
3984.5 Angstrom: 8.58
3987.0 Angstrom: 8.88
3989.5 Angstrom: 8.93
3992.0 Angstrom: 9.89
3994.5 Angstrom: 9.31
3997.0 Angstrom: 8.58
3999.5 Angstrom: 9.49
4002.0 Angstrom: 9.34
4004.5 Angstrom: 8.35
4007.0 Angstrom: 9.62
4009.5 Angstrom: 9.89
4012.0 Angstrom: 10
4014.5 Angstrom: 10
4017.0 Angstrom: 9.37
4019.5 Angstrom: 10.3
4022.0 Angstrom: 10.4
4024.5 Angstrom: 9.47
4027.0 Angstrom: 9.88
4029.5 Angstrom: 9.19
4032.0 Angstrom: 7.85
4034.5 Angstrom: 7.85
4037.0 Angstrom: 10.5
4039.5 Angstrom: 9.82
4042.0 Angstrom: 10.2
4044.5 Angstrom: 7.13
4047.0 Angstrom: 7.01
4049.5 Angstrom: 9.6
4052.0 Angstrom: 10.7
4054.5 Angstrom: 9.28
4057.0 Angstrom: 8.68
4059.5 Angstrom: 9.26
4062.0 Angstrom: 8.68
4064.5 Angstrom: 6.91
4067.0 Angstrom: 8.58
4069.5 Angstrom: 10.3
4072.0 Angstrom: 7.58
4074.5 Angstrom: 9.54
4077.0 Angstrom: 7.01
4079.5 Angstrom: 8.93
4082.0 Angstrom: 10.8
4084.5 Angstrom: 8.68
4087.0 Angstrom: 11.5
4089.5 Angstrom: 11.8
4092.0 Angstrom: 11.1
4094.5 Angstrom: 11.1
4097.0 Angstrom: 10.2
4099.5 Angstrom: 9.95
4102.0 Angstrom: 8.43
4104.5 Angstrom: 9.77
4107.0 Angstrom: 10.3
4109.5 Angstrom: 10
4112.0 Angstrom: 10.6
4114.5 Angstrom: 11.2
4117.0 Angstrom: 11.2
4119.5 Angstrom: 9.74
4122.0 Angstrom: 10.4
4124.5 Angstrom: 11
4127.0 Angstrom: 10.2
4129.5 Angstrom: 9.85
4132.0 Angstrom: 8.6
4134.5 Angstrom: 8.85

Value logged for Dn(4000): 2.03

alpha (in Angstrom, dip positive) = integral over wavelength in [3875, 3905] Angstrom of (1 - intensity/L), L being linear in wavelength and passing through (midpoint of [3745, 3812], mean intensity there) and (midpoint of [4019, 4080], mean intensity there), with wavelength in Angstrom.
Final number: 7.9 Angstrom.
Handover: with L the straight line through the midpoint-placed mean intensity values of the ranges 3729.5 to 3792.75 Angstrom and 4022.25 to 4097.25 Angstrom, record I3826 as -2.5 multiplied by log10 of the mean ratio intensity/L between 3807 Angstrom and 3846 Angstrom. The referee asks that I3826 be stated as 0.46 mag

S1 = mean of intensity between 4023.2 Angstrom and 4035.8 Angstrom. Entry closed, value 8.86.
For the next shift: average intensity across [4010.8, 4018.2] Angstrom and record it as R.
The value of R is 9.79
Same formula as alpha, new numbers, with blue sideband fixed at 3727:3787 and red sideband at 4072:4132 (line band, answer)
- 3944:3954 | 2.0 Angstrom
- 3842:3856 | 3.6 Angstrom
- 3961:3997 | 8.2 Angstrom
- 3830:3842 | 6.3 Angstrom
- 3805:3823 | 2.8 Angstrom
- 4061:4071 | 1.1 Angstrom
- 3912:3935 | 8.9 Angstrom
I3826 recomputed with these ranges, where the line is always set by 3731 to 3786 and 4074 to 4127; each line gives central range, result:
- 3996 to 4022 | -0.064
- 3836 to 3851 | 0.452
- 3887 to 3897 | 0.244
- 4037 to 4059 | 0.041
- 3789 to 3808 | -0.011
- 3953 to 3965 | 0.403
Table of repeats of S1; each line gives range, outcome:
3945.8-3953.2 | 6.88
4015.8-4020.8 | 9.85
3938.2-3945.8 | 4.56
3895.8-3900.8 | 6.29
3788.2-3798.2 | 5.94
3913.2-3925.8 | 6.1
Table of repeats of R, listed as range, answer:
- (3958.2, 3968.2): 4.03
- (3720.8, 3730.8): 5.34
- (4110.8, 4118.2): 11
